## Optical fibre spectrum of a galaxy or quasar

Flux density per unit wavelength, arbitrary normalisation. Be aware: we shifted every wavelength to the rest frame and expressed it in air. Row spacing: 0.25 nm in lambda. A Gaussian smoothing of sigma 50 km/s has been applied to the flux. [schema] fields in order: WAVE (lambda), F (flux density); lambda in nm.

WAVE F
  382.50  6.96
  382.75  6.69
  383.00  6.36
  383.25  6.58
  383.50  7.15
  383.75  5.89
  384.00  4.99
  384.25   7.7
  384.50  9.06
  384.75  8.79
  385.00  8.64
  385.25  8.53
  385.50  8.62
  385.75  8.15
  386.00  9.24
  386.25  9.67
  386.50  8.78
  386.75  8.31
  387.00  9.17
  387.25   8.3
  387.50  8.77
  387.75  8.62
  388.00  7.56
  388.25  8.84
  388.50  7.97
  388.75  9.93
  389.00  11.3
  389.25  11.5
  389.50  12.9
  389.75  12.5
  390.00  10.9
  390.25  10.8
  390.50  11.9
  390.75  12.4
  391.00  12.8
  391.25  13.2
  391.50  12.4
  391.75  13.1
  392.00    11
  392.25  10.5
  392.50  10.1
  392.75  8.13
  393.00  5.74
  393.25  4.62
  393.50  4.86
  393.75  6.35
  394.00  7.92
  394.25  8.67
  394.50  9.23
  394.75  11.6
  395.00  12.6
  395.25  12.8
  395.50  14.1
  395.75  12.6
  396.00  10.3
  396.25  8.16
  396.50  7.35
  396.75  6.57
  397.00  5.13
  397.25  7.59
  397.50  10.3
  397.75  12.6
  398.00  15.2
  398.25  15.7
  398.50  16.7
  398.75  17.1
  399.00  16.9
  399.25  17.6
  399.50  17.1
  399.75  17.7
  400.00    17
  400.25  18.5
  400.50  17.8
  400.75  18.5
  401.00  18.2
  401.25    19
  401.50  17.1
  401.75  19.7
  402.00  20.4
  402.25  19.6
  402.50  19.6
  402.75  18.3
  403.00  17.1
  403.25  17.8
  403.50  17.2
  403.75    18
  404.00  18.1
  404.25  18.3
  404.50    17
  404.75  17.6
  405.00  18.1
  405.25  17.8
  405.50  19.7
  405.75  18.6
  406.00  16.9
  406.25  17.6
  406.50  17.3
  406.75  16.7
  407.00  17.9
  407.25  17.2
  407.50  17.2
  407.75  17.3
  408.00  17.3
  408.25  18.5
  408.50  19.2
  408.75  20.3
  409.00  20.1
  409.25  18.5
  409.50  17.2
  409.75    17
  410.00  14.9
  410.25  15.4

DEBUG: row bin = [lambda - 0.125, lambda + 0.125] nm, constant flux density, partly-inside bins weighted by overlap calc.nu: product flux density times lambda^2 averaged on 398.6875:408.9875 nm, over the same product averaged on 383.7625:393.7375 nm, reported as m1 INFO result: 2.07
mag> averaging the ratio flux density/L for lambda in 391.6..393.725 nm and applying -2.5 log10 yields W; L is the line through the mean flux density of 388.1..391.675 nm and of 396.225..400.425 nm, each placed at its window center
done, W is 0.38 mag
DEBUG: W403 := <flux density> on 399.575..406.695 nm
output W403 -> 18.1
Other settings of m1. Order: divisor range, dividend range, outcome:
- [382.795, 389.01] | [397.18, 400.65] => 2.05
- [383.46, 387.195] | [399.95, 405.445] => 2.43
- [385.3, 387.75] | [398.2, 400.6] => 2.10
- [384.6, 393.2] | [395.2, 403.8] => 1.63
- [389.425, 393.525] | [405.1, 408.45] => 1.81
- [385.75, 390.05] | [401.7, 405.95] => 2.07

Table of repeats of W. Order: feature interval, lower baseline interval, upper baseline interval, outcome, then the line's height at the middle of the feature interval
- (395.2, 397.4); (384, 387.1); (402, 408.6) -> 0.412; 13.7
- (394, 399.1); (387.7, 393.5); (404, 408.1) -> 0.154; 13.1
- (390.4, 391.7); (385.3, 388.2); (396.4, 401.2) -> -0.172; 10.7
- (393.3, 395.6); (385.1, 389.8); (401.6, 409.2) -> 0.324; 12.8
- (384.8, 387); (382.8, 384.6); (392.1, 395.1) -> -0.225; 7.13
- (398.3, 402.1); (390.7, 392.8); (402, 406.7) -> -0.125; 15.9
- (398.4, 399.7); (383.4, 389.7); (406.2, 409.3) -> -0.198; 14.3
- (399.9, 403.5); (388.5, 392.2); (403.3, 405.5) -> -0.108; 16.7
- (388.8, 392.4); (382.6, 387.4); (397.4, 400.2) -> -0.070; 11.2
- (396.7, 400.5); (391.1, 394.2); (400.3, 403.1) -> 0.088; 15.4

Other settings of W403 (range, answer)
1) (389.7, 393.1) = 11.1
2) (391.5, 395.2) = 9.09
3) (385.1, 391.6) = 10.1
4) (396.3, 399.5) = 12.5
